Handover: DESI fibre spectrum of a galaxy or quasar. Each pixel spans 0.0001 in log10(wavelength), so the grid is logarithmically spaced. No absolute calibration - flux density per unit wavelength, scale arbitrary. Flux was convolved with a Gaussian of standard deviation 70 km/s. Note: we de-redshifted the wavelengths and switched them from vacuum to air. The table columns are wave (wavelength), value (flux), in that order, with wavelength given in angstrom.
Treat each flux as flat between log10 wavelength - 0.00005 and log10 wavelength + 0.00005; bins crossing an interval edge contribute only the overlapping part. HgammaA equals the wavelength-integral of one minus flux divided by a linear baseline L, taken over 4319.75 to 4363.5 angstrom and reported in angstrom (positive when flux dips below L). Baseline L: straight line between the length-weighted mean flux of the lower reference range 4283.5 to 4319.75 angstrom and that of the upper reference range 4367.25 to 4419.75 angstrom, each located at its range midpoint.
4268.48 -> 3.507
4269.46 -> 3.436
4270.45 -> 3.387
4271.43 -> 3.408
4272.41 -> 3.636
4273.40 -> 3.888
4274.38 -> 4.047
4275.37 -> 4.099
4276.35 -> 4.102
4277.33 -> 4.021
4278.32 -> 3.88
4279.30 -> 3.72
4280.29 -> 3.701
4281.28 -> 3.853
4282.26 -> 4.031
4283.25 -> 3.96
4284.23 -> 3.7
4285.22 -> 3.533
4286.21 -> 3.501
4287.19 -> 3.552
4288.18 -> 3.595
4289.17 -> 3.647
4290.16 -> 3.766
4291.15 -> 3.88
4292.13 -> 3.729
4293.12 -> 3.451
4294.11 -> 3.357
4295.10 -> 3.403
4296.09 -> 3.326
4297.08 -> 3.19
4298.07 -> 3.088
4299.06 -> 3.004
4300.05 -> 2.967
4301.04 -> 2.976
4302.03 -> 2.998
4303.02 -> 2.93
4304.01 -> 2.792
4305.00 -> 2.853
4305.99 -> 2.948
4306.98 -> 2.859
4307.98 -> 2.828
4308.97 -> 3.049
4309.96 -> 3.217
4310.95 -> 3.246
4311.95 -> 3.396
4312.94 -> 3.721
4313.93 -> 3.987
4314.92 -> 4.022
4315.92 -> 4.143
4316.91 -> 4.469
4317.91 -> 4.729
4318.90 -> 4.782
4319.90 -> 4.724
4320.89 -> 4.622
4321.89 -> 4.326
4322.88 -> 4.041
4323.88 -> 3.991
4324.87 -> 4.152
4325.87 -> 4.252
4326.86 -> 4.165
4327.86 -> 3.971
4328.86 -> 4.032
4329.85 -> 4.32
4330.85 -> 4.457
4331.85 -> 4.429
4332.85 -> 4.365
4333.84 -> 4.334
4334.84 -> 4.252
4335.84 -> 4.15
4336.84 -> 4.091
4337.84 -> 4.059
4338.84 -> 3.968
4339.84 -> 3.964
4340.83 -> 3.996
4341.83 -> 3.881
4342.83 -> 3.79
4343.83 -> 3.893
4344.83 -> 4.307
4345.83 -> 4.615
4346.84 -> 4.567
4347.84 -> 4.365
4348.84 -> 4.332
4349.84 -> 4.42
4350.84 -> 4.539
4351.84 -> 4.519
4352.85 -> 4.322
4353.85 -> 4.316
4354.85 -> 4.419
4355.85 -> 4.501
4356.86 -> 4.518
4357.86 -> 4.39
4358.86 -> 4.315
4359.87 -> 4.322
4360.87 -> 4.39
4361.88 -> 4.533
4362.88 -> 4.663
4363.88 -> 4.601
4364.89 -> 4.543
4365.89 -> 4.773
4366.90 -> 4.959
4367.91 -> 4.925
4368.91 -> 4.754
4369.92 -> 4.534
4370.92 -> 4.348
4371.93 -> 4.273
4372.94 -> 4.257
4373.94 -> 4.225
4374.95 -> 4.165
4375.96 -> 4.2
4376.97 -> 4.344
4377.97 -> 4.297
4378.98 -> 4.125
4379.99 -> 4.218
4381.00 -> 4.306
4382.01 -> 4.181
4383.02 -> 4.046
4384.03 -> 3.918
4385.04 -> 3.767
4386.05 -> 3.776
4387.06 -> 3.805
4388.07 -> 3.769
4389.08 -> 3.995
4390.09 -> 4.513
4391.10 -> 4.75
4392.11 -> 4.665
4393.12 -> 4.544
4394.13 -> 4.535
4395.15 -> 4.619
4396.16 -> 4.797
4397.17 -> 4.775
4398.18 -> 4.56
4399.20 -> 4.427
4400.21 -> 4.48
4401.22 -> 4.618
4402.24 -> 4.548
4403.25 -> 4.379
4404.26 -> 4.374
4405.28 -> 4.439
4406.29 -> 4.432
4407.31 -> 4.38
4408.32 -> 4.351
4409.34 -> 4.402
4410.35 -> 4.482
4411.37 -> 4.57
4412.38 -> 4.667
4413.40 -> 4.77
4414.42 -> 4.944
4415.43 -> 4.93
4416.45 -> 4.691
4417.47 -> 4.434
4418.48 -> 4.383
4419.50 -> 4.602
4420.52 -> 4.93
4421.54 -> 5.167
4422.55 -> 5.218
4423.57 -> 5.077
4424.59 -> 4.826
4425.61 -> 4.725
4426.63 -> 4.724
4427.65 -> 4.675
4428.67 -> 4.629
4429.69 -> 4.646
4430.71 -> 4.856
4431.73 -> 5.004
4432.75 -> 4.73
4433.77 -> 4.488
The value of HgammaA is -4.53 angstrom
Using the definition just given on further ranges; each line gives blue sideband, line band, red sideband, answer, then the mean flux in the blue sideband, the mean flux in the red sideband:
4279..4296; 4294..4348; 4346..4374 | 3.1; 3.66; 4.49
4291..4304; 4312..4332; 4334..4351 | -2.7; 3.22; 4.18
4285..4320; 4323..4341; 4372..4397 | -2.0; 3.48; 4.25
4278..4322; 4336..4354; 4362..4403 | -0.9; 3.58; 4.39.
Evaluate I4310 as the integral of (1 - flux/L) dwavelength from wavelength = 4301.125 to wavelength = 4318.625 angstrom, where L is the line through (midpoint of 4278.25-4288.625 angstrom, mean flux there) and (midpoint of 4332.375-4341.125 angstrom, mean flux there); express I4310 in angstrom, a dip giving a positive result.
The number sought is 2.2 angstrom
